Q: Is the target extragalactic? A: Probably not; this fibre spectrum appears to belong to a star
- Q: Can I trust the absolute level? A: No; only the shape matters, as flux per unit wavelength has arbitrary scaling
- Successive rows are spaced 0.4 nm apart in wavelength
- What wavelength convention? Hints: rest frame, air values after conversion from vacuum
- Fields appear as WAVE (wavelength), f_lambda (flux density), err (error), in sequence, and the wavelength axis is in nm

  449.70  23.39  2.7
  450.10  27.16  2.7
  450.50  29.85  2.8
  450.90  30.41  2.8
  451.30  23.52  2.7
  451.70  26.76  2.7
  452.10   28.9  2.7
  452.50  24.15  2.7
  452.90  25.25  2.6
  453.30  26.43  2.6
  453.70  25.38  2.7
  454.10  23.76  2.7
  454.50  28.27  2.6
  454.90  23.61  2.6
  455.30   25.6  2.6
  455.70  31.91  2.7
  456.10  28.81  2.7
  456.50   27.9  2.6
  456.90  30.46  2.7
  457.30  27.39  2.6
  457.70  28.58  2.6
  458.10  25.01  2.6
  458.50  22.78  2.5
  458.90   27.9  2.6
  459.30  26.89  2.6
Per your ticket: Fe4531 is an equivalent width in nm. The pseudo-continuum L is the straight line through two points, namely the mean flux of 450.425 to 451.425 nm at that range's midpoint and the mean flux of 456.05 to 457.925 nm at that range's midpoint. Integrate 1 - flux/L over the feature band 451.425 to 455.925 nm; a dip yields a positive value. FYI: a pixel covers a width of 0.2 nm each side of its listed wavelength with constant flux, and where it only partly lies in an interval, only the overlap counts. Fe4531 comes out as 0.31 nm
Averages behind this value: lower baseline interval 28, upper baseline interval 28.6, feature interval 26.3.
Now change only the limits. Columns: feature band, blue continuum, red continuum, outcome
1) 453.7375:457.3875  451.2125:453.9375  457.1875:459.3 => -0.19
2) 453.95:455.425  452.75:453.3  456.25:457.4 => 0.09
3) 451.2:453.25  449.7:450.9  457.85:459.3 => 0.11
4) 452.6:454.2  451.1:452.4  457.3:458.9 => 0.06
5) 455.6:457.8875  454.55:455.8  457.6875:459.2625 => -0.23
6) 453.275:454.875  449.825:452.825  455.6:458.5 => 0.11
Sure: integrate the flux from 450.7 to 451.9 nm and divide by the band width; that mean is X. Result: 26.9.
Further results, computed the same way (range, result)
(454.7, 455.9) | 27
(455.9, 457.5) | 28.6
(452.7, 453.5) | 25.8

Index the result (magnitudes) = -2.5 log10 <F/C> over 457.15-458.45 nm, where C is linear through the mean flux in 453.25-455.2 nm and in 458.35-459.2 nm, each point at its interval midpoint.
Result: -0.036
